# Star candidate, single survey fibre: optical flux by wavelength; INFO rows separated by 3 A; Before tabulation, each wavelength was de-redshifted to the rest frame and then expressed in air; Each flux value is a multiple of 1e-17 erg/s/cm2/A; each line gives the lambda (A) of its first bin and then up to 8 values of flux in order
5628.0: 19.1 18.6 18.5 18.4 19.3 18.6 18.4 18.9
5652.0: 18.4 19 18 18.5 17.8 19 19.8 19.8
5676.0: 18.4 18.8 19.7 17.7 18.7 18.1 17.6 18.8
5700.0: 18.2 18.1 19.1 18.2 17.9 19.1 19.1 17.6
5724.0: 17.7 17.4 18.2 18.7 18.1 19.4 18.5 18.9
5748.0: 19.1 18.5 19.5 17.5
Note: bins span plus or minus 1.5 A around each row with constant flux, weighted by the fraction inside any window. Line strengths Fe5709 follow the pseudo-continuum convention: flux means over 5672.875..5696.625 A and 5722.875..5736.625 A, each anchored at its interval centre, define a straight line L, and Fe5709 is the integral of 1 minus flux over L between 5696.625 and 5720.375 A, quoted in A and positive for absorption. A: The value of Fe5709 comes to -0.3 A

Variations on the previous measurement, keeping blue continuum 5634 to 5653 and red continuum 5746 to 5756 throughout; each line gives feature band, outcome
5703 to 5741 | 1.0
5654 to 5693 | 0.1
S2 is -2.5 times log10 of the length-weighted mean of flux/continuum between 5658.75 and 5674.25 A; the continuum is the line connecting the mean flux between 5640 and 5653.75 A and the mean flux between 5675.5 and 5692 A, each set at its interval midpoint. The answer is -0.02 mag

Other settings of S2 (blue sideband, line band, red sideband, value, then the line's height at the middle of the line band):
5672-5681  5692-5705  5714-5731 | 0.02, 18.6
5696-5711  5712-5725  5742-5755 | 0.02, 18.6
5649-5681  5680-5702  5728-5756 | 0.02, 18.8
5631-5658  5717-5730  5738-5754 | 0.05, 18.9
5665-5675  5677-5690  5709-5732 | 0.02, 19.1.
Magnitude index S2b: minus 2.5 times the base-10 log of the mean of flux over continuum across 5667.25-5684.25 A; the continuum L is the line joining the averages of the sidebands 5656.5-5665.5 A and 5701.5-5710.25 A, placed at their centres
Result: -0.06 mag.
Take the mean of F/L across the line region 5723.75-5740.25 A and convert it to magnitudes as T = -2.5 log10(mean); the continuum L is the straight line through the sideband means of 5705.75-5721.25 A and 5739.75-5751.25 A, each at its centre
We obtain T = 0.02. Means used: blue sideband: 18.5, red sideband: 18.8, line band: 18.3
